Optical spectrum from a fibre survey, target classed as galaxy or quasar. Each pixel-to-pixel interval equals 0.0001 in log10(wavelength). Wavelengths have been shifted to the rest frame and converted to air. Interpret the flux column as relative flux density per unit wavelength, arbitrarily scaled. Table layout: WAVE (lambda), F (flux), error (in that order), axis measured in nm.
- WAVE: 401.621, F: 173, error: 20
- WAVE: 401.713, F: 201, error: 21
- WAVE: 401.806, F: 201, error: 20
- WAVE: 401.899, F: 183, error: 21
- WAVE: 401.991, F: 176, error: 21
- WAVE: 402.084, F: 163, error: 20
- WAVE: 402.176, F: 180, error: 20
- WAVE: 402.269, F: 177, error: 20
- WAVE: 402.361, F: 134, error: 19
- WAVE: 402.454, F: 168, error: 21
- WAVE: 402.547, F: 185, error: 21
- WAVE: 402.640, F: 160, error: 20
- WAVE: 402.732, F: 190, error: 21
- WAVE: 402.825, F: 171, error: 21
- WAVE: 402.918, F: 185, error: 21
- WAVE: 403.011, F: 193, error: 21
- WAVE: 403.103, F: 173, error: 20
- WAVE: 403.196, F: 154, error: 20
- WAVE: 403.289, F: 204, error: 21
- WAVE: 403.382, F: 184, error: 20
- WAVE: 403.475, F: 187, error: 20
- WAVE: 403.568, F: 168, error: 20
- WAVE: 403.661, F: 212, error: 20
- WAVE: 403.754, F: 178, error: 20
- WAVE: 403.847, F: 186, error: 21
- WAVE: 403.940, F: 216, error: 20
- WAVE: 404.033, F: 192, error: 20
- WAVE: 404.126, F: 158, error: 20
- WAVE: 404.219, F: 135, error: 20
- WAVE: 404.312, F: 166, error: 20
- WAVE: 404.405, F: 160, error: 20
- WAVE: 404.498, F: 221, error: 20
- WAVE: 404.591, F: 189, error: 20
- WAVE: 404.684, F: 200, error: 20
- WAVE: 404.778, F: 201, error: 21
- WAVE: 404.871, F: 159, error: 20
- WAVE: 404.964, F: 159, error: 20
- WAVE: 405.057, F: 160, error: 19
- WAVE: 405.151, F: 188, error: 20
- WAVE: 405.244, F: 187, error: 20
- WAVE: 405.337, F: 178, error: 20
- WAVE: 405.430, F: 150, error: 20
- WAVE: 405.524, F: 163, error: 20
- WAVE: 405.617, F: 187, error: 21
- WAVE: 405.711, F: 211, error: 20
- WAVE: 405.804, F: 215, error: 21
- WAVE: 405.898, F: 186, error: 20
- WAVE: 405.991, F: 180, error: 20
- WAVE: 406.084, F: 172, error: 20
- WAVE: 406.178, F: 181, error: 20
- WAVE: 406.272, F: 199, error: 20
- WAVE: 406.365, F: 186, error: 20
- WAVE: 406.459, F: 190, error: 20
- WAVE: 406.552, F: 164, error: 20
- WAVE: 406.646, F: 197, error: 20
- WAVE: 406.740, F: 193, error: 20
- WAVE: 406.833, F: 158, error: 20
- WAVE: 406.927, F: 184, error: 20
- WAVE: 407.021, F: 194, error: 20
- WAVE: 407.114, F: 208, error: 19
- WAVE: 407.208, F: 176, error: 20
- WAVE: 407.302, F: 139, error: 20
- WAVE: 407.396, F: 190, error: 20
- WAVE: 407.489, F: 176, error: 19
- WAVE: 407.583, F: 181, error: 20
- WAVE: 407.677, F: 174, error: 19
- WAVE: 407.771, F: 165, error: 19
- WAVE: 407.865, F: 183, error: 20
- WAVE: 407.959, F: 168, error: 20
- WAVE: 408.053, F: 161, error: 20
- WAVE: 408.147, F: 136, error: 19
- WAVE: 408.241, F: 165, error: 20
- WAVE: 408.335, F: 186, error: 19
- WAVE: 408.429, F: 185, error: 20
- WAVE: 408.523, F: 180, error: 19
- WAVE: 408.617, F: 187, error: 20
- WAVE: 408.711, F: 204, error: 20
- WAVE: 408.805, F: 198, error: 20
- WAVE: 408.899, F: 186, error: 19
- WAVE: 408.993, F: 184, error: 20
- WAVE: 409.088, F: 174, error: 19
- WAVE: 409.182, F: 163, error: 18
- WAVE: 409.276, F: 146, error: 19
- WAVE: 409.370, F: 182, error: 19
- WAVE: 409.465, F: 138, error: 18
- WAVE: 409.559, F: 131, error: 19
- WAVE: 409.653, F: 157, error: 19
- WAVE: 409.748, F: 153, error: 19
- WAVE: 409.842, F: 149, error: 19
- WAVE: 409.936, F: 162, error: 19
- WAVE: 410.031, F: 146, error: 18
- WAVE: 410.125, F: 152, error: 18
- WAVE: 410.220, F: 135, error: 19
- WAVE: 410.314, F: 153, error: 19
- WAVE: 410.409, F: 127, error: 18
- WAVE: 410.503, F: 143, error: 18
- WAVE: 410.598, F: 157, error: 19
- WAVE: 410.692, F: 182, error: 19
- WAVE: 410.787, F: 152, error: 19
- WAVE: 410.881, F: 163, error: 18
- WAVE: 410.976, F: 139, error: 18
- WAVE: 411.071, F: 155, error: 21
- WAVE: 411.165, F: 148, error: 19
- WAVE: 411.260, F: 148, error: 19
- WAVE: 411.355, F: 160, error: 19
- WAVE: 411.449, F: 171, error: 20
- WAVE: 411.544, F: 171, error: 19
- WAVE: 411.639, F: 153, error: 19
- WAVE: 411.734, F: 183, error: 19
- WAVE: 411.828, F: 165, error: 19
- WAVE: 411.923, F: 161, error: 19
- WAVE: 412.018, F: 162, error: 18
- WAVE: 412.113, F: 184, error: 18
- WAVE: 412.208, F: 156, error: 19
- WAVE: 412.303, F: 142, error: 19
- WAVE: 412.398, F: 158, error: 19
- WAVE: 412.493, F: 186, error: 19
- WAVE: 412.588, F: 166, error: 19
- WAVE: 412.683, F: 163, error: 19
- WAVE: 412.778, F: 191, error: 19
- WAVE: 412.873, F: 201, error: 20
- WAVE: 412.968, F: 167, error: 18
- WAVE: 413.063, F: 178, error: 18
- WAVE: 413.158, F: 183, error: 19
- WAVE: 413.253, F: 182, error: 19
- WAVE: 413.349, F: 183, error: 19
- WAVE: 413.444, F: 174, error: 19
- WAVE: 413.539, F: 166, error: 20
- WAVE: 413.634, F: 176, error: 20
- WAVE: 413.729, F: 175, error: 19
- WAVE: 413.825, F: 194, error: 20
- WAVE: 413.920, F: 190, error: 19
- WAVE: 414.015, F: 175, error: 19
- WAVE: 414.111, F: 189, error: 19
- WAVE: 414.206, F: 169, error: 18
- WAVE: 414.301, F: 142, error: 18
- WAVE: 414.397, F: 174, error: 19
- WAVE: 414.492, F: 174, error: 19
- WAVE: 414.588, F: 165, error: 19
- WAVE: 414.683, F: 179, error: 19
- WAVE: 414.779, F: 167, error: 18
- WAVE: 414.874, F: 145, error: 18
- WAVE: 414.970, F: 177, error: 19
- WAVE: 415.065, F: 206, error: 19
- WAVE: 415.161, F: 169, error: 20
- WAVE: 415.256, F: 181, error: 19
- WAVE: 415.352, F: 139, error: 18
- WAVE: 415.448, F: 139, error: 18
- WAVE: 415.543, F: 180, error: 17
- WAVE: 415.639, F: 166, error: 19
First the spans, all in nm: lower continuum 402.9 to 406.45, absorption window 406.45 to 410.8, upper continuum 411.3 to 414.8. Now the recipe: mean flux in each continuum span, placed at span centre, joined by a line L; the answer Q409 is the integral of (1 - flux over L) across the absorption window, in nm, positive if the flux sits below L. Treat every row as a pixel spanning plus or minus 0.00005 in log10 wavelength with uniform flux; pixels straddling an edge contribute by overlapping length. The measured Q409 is 0.23 nm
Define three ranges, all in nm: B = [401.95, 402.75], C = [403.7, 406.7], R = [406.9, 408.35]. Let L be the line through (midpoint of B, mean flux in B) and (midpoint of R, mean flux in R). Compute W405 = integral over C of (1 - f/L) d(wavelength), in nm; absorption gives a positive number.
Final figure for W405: -0.17 nm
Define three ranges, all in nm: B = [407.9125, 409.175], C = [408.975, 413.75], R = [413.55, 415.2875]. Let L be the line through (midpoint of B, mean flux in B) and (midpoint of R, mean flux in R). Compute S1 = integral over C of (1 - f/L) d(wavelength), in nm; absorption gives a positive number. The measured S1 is 0.369 nm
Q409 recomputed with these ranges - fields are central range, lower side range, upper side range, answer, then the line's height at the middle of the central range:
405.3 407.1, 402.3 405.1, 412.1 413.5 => -0.07 nm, 177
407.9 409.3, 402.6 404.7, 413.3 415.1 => 0.02 nm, 178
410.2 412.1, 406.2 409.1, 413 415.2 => 0.22 nm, 177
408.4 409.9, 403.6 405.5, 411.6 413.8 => 0.05 nm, 175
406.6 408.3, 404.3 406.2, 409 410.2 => -0.07 nm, 168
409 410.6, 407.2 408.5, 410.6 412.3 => 0.13 nm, 165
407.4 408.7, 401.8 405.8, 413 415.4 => 0.02 nm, 177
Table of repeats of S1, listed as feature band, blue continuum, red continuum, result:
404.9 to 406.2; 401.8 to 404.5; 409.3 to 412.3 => -0.067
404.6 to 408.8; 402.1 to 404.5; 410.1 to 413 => -0.228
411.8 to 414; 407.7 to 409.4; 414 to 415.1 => -0.023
